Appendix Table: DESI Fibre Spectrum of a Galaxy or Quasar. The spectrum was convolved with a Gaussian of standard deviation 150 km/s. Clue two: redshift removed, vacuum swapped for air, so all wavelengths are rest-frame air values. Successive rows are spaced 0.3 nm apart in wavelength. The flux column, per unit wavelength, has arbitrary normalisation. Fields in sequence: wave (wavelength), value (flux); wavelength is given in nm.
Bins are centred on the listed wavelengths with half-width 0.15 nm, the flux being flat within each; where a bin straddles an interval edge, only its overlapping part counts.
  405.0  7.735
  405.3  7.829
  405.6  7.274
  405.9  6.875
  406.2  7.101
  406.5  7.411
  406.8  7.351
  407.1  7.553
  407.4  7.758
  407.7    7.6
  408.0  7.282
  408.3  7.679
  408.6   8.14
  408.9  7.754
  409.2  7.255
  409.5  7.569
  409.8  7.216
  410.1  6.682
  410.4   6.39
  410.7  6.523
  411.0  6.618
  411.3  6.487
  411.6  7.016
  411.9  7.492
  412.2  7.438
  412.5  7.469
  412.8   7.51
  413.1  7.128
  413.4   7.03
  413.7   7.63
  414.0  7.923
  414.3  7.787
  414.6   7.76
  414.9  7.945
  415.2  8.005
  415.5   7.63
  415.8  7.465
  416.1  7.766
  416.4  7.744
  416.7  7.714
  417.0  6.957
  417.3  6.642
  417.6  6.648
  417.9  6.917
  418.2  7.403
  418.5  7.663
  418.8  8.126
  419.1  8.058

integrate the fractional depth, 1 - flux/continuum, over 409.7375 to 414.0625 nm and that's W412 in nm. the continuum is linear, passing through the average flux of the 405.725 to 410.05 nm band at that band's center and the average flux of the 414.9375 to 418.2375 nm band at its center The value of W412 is 0.19 nm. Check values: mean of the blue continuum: 7.45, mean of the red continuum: 7.37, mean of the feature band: 7.08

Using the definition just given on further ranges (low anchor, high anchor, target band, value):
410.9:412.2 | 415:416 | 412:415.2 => -0.096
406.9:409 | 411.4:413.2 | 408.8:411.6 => 0.210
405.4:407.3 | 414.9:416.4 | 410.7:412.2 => 0.123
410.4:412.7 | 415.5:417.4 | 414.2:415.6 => -0.107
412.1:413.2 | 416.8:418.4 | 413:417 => -0.250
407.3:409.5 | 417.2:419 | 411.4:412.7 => 0.029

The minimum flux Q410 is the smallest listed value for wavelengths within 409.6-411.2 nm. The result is 6.39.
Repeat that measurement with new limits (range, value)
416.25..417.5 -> 6.642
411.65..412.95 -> 7.438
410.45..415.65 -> 6.487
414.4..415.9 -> 7.465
